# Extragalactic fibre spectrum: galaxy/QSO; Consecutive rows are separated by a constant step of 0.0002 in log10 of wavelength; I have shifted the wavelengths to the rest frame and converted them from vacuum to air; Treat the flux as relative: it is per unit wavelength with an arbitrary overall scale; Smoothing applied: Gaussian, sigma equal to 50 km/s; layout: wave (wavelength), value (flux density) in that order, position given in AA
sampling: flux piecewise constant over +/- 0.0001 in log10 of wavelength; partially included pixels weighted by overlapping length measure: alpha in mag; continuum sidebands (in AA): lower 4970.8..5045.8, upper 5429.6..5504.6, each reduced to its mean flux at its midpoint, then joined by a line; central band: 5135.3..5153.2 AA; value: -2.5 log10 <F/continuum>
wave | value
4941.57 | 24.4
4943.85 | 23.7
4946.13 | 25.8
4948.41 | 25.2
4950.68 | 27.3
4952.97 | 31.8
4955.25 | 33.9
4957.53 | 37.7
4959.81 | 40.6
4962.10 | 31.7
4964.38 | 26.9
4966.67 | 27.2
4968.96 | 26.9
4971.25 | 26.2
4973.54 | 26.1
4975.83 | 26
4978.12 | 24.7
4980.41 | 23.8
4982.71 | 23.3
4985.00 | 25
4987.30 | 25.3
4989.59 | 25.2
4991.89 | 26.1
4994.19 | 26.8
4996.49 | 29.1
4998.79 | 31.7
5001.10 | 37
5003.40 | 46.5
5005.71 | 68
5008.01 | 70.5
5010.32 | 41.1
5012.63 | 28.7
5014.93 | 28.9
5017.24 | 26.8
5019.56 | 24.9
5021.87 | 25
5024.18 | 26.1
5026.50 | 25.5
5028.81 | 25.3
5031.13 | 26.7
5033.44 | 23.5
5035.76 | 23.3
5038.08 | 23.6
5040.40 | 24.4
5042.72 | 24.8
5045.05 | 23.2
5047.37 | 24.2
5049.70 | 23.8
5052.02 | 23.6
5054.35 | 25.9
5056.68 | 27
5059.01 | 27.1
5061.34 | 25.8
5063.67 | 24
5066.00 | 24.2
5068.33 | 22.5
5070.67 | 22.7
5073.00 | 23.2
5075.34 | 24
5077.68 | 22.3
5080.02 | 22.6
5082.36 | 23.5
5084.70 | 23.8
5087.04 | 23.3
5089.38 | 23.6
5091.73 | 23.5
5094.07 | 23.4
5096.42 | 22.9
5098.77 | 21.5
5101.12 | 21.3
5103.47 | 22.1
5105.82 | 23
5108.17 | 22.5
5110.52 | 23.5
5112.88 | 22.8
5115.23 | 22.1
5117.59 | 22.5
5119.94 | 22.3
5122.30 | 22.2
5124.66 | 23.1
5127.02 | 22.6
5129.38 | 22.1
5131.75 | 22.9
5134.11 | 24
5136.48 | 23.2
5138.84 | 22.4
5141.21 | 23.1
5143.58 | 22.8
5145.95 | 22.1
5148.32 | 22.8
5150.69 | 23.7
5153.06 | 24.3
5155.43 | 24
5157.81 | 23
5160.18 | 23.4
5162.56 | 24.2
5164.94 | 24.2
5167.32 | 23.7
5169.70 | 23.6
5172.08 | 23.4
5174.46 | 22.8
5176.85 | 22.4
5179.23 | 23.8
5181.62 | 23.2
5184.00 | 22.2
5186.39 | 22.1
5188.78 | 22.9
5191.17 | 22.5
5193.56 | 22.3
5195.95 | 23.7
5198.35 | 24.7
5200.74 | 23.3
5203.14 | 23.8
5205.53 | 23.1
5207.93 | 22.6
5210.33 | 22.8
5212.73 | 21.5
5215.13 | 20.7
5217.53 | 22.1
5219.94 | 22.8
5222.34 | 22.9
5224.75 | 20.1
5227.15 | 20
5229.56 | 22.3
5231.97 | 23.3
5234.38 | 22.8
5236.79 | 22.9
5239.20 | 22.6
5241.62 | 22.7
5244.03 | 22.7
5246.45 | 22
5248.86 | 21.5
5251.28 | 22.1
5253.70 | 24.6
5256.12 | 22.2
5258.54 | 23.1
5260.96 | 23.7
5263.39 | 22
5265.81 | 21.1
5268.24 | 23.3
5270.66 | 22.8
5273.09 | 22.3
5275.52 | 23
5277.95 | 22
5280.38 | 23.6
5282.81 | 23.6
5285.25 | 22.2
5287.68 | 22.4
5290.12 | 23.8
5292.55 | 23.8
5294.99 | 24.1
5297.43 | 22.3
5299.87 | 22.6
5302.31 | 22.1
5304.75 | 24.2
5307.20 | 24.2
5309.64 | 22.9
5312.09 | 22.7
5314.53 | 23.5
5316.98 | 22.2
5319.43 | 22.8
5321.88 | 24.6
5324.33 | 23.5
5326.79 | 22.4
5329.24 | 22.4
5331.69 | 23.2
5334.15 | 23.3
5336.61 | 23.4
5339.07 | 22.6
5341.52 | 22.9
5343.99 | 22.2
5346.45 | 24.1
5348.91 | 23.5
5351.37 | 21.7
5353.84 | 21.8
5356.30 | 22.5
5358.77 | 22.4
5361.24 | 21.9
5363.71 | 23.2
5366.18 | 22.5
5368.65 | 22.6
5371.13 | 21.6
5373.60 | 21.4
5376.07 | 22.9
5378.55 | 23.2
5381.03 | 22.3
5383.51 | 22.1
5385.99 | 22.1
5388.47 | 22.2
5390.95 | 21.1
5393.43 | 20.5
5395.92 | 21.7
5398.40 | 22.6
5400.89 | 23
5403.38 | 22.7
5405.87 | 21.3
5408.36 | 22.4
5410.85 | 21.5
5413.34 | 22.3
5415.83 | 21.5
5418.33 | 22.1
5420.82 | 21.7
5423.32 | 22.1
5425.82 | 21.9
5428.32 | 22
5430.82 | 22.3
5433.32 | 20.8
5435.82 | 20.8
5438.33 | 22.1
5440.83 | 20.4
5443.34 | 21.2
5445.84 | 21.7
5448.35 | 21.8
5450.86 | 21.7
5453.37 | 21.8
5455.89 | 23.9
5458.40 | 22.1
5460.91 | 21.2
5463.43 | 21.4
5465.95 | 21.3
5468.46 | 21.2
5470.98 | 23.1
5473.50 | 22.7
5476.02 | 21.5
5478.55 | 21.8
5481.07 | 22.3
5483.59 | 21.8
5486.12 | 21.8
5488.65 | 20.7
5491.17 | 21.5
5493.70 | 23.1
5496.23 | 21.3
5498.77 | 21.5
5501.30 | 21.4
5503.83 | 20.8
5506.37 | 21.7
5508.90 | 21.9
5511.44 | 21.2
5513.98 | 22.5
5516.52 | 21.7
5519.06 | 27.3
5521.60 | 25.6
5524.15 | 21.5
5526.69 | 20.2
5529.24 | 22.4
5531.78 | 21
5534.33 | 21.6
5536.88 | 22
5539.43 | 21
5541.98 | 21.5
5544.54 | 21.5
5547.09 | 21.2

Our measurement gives 0.19 mag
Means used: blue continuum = 29.9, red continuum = 21.7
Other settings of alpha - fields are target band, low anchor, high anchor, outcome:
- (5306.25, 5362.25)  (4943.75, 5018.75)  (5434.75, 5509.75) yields 0.08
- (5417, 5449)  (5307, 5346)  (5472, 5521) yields 0.04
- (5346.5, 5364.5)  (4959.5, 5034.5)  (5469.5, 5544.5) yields 0.10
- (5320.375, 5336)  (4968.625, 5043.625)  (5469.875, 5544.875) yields 0.07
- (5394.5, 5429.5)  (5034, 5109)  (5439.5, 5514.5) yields 0.00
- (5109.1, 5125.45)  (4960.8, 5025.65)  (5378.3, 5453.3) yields 0.25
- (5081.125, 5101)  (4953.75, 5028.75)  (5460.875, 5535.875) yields 0.27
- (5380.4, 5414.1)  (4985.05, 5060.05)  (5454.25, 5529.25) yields 0.08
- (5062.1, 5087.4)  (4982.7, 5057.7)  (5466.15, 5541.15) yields 0.23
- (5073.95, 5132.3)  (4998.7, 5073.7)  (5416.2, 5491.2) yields 0.23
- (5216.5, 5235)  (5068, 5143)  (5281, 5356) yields 0.05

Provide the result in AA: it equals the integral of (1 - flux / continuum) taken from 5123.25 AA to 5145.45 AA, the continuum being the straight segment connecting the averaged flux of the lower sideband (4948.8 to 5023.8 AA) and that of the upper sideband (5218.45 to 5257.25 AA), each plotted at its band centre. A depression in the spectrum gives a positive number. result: 2.8 AA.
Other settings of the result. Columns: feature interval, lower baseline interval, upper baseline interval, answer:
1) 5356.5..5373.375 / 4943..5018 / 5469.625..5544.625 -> 1.6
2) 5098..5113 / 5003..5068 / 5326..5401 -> 3.0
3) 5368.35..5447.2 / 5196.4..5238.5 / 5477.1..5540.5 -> 1.0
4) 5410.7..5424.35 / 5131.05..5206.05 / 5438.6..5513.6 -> 0.1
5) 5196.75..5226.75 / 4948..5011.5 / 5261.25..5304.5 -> 3.2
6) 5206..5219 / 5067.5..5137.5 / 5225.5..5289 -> 0.4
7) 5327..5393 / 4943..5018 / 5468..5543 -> 5.9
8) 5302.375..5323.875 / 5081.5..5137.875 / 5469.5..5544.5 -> -0.9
